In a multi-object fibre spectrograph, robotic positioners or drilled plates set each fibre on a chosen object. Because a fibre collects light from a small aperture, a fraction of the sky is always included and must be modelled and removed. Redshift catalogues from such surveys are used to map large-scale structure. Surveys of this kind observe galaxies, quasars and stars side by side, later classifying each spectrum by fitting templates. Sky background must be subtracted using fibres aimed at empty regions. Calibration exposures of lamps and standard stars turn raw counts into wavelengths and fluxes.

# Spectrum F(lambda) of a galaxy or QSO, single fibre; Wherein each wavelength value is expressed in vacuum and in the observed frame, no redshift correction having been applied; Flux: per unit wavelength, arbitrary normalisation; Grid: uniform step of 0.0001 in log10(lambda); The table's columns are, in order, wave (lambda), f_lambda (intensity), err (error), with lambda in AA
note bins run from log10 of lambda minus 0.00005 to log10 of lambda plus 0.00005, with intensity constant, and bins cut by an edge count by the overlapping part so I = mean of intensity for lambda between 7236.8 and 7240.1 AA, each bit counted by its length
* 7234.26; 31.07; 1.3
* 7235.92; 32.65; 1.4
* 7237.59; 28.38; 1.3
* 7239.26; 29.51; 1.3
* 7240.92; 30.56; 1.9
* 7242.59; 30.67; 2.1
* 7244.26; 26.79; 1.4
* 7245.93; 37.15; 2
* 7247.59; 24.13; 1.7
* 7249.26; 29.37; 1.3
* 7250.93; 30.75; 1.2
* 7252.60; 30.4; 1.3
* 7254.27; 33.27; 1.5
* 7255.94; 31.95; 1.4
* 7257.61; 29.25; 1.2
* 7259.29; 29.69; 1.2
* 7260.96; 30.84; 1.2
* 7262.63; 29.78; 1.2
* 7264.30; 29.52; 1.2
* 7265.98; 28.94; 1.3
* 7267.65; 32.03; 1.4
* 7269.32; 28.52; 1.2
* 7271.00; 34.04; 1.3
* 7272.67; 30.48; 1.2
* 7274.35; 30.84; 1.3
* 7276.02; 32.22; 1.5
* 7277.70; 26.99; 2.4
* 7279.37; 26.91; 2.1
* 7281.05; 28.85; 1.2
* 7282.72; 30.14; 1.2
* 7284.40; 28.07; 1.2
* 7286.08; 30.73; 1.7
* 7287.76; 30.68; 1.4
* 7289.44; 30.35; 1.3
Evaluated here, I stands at 29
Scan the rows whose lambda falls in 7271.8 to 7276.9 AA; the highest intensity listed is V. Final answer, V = 32.22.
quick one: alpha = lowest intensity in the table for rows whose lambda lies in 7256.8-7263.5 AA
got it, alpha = 29.25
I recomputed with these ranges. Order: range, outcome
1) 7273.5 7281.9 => 29.2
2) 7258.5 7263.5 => 30.1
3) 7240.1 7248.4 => 29.9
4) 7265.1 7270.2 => 29.8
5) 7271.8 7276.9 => 31.2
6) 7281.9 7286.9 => 29.6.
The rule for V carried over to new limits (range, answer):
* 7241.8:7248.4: 37.15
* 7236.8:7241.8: 30.56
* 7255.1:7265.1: 31.95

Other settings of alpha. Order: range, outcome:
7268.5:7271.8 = 28.52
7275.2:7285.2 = 26.91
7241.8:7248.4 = 24.13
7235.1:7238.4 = 28.38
